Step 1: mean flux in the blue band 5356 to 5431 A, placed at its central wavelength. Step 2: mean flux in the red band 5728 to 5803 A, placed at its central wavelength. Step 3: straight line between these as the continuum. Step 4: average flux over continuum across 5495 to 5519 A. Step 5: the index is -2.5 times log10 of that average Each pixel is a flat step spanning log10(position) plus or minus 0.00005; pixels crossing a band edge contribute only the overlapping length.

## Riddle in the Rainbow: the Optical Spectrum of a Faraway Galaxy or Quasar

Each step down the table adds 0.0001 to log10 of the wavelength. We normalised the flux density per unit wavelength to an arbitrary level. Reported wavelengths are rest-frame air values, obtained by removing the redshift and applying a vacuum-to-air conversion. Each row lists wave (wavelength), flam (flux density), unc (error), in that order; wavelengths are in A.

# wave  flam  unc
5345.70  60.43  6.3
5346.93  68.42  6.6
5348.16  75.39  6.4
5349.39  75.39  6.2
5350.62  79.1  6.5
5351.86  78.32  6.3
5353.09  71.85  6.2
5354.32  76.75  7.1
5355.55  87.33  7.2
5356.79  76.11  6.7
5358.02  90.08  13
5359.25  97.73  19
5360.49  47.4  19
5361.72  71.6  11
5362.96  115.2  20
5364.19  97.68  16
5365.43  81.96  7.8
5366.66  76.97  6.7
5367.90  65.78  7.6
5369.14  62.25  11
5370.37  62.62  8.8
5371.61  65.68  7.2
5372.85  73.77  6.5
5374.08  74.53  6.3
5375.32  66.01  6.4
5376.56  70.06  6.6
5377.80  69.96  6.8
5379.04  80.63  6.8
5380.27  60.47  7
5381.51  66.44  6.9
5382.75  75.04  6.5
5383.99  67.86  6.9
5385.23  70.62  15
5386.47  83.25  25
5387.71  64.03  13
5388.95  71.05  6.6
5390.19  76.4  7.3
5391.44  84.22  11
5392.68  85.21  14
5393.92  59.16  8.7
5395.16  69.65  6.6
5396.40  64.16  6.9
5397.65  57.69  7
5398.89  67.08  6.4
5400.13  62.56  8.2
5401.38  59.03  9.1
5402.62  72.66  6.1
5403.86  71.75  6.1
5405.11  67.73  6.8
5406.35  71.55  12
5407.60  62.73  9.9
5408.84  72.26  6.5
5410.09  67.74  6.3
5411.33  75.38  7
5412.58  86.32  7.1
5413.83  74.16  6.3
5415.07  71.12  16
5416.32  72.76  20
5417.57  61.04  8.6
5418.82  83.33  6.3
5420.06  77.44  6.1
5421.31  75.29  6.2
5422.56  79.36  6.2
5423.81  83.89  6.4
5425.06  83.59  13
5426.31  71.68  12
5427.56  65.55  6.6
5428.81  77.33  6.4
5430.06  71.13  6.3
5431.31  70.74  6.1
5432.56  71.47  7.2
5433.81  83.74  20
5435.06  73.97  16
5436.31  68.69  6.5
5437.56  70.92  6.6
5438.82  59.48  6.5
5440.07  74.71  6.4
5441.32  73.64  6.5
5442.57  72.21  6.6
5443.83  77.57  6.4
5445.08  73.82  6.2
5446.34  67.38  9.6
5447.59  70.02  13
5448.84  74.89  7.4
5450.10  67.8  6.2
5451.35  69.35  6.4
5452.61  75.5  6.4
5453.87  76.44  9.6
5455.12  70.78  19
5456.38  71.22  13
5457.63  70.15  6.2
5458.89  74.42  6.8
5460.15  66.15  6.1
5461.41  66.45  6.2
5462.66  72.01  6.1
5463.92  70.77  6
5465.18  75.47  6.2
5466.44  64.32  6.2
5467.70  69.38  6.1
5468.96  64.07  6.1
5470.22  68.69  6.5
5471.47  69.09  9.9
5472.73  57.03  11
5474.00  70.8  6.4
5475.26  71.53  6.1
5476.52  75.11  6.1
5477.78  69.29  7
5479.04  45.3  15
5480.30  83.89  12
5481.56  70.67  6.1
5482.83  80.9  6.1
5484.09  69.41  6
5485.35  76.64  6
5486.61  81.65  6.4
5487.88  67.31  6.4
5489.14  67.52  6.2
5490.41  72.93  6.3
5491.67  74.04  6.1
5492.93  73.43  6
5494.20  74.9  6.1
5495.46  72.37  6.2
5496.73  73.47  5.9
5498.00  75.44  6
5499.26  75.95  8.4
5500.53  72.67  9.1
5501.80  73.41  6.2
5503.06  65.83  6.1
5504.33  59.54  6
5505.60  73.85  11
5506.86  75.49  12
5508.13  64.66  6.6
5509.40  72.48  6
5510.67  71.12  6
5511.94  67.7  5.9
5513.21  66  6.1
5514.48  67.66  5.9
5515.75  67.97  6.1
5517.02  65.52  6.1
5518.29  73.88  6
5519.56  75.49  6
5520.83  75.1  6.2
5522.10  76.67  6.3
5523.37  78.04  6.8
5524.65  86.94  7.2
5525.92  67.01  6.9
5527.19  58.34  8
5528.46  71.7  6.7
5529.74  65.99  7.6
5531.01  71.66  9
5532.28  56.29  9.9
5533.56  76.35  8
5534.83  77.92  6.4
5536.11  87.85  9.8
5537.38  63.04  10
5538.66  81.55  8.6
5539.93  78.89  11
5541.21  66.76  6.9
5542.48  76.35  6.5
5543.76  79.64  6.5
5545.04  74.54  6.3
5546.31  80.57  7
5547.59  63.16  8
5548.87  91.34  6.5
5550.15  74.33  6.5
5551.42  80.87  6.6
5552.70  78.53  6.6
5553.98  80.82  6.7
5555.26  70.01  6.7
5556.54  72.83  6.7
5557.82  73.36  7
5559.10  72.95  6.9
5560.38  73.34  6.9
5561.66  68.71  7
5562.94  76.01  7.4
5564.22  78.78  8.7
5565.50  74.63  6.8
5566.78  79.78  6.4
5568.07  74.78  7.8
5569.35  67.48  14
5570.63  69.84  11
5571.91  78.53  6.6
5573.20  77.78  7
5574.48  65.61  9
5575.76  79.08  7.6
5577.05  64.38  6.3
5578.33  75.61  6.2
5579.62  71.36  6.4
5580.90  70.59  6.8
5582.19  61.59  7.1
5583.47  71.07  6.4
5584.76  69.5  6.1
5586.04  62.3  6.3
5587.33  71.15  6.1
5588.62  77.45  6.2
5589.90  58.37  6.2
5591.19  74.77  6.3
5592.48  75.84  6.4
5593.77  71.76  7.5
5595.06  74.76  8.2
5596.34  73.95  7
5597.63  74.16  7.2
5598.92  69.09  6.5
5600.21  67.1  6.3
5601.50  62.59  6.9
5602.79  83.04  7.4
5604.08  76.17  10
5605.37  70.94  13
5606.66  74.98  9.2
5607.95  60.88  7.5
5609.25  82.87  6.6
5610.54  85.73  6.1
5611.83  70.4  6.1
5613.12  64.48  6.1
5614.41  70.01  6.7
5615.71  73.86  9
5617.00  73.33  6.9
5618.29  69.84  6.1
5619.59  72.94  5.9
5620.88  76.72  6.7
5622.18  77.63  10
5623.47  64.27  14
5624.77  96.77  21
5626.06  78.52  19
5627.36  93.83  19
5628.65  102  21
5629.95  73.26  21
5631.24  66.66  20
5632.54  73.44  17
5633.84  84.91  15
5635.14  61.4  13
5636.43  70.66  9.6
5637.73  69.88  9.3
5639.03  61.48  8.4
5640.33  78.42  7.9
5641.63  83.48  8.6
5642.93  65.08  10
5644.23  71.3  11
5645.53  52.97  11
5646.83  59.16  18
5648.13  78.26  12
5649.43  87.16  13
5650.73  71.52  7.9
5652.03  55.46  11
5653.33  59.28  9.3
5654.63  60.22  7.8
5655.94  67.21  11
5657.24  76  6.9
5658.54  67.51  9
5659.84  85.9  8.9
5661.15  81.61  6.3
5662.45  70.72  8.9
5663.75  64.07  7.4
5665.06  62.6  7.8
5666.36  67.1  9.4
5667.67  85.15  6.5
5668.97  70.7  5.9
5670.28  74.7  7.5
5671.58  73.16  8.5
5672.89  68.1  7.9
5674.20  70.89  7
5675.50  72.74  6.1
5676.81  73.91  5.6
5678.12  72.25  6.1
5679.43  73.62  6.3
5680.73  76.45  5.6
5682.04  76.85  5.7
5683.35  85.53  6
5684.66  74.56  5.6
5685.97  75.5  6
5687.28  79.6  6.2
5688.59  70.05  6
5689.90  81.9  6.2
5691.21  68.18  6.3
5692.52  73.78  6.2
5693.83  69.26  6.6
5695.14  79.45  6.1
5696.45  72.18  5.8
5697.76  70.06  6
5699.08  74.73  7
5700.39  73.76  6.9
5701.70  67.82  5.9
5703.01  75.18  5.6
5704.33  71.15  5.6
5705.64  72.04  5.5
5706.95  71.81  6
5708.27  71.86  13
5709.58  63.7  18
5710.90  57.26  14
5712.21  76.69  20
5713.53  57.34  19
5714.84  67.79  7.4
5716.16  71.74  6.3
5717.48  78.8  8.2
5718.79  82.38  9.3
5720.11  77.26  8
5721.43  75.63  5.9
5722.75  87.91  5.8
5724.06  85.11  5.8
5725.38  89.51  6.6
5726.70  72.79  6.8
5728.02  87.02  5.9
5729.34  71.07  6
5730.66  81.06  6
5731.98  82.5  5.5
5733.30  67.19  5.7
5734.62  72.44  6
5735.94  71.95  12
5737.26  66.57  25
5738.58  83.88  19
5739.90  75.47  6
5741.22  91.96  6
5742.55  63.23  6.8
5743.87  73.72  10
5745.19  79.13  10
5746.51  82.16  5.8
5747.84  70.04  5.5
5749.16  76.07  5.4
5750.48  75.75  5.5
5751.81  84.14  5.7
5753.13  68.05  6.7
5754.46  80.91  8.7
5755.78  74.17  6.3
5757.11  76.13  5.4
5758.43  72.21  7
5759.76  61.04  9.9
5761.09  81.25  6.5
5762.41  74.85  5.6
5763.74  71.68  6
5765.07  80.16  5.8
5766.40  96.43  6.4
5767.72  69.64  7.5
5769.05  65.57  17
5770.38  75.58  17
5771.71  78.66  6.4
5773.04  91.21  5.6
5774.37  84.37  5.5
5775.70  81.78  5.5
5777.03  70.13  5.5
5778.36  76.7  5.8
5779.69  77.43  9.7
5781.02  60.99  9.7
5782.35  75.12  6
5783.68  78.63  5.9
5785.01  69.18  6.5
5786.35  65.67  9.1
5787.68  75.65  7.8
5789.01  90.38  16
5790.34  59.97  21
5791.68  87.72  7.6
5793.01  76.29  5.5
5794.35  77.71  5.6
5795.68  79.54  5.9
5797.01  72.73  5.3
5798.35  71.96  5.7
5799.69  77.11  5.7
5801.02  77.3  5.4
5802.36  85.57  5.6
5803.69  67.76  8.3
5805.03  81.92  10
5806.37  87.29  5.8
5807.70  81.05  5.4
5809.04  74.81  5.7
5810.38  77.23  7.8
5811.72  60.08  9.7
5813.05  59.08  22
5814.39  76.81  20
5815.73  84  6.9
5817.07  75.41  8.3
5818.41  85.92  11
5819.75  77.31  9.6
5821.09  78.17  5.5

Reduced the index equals 0.057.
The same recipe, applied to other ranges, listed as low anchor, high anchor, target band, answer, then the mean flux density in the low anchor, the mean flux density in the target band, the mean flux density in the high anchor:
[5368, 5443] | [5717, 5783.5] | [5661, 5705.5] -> 0.04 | 71.4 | 73.3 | 77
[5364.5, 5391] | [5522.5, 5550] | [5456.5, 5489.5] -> 0.04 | 71.1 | 70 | 74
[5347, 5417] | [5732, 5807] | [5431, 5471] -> 0.04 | 73.2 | 71.1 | 76.1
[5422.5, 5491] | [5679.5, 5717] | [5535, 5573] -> -0.05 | 71.5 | 75.5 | 72.4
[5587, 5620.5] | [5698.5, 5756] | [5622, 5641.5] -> -0.06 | 72.4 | 77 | 75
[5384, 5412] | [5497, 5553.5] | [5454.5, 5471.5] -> 0.03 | 69.8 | 69.5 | 72.9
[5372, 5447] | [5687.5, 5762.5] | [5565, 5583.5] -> 0.02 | 71.9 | 72.2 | 74.6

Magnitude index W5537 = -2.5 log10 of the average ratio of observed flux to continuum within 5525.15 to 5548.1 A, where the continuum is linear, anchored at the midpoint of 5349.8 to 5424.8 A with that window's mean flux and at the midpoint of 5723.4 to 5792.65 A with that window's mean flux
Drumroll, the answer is 0.04 mag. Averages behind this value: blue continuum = 73.5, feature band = 72.2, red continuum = 76.4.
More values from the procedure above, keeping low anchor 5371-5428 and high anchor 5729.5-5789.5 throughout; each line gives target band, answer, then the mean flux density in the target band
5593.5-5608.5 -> 0.03 mag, 71.7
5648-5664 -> 0.05 mag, 71.1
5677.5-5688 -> -0.03 mag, 76.8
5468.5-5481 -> 0.08 mag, 67.6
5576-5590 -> 0.07 mag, 69.2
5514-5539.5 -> 0.01 mag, 72.3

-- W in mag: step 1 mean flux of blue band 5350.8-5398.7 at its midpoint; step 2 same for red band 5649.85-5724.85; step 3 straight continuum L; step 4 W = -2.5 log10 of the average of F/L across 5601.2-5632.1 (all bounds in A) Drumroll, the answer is -0.045 mag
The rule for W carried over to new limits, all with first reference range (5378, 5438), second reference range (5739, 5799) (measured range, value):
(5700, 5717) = 0.09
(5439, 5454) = 0.00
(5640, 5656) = 0.10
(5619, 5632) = -0.08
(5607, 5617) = 0.02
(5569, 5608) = 0.04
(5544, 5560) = -0.04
